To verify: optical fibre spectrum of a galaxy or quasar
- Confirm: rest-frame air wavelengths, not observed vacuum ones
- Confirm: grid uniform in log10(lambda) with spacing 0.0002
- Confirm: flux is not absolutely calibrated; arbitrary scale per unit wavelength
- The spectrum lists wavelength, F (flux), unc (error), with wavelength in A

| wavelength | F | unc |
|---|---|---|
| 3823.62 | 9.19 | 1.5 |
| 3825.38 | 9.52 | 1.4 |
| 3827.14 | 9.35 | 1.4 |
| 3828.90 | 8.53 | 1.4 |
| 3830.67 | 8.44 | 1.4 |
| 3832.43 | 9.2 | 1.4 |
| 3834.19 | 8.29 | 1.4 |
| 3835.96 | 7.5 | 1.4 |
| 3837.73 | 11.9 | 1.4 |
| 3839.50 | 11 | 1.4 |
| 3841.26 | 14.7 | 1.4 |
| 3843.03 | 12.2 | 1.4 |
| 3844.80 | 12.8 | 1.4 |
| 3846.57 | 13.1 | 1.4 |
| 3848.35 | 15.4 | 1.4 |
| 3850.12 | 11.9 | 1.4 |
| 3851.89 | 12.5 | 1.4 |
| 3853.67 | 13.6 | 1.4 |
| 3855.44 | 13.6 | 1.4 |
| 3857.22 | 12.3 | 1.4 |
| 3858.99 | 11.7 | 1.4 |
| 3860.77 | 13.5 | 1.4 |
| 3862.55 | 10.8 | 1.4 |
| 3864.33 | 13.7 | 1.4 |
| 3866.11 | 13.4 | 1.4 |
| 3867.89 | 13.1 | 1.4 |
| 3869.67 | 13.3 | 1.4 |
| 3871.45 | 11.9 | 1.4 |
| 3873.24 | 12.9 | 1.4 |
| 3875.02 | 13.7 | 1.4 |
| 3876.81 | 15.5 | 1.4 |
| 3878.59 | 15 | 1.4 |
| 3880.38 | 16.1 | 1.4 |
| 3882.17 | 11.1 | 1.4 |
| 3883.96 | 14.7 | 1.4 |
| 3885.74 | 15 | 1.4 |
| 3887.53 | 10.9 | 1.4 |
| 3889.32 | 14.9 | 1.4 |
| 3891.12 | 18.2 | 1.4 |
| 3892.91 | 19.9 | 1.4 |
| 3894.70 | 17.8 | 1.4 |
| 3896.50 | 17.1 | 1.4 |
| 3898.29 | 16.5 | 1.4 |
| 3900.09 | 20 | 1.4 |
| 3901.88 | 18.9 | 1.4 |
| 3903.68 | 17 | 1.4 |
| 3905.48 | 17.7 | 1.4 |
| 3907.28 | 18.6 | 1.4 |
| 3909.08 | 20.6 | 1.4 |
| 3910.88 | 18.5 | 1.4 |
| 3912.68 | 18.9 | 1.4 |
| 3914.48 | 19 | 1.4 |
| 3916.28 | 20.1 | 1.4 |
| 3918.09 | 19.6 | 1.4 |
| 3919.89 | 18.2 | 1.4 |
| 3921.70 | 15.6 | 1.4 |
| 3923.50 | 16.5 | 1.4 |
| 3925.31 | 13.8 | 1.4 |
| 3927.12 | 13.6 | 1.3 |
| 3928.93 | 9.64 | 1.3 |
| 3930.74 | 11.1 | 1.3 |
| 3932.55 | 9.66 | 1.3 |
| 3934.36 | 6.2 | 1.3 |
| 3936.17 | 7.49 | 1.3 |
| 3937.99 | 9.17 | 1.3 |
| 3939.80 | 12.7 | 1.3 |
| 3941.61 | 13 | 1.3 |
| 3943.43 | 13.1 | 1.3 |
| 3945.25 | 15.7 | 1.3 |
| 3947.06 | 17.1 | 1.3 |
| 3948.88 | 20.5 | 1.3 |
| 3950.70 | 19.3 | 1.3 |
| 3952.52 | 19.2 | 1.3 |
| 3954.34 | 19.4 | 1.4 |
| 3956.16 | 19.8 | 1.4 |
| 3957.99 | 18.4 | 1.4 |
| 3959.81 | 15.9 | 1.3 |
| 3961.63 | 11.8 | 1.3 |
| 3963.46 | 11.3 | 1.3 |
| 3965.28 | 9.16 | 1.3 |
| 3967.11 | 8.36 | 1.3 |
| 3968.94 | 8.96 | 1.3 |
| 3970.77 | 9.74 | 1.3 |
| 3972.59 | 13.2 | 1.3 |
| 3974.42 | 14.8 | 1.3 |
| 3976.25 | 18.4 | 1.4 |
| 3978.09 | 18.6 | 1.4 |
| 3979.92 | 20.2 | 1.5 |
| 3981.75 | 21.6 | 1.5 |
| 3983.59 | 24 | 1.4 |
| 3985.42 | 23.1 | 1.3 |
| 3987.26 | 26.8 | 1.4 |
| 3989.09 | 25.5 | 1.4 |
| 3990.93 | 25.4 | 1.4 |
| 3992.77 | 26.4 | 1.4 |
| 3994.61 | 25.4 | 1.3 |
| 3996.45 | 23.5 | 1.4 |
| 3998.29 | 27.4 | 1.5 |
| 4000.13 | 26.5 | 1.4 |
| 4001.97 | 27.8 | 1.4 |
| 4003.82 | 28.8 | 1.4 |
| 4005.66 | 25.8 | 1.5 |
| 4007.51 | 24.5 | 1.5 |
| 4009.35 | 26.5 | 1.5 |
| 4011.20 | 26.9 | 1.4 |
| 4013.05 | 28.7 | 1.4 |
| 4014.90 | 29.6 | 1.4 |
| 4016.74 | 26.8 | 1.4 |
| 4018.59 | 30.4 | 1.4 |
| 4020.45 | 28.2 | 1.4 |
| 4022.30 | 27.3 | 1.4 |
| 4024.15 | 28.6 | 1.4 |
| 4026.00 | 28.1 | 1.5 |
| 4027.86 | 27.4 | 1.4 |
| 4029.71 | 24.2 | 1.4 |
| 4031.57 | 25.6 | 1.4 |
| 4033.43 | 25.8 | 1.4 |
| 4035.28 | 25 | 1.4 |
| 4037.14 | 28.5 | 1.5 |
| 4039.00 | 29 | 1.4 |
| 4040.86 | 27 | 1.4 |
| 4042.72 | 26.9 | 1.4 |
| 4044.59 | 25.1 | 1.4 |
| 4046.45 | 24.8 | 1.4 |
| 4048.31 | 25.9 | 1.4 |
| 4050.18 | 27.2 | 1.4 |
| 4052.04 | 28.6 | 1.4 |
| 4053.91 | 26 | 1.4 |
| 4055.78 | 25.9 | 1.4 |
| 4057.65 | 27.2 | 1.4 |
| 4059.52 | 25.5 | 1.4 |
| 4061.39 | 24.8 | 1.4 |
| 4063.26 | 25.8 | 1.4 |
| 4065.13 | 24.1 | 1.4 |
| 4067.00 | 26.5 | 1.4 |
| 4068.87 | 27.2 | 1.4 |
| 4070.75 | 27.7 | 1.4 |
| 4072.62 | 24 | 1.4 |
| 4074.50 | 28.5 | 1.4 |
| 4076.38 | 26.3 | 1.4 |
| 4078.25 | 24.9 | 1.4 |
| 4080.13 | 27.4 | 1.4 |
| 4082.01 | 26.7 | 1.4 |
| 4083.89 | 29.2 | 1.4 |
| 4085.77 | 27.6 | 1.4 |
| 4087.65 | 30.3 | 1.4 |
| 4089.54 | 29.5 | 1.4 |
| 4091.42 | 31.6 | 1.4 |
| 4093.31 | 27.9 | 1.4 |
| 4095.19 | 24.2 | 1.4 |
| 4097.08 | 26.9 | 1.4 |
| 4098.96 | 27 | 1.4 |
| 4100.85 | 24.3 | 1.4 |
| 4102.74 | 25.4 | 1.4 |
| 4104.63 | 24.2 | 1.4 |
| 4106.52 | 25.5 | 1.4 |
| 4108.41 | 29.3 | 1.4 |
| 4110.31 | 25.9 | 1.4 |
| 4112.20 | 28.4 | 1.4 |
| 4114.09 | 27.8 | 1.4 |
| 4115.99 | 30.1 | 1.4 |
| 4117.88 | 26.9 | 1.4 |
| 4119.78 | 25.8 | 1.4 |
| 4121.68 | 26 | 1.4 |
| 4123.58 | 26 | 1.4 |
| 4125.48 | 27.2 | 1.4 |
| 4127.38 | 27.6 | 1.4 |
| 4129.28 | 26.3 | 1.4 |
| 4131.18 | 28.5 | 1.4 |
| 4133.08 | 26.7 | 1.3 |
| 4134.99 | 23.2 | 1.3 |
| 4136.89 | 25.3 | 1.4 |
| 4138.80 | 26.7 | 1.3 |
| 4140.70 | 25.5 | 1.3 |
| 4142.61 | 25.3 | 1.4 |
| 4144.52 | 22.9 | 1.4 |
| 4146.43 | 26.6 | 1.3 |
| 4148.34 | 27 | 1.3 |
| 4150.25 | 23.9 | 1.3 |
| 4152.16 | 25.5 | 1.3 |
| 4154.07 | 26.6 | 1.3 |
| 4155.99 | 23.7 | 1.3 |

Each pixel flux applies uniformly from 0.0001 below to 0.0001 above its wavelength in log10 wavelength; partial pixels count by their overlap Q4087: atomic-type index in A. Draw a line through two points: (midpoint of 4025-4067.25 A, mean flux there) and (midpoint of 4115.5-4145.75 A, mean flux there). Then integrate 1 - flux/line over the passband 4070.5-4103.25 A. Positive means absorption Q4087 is -1.2 A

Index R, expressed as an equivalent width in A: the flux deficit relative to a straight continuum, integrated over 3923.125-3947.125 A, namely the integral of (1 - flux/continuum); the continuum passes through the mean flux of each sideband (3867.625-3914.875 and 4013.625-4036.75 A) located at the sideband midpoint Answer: 9.7 A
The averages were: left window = 16.2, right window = 27.3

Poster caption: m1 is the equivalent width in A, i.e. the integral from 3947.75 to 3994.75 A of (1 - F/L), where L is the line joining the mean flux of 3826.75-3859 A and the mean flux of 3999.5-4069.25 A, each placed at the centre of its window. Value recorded 8.0 A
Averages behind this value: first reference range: 11.5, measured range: 18.2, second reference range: 26.8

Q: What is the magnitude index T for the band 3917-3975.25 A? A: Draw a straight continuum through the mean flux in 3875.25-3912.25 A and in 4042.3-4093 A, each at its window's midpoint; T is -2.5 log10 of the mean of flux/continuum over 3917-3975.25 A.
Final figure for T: 0.38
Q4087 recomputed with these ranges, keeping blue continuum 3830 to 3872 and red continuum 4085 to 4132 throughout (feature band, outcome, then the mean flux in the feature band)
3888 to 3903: -3.0 A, 17.7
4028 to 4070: -4.5 A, 26.2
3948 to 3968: 2.8 A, 15.7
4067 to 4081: -0.8 A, 26.6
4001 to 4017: -4.4 A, 27.3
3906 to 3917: -2.5 A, 19.2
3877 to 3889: 0.0 A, 14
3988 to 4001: -3.3 A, 25.7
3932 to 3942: 4.5 A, 9.54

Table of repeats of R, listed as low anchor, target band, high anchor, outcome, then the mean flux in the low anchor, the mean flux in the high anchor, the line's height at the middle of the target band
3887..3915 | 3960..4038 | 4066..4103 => 0.4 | 17.9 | 27.2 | 22.8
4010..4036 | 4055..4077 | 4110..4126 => 0.9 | 27.3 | 27.2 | 27.3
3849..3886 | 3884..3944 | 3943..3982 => -4.5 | 13.3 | 15.6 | 14.4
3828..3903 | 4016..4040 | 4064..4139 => -4.9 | 13.5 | 26.9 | 22.7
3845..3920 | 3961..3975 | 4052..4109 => 6.6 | 15.4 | 26.7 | 20.3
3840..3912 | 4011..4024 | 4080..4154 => -3.9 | 14.9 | 26.7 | 21.8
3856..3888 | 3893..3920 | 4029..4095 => -4.9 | 13.3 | 26.8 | 15.7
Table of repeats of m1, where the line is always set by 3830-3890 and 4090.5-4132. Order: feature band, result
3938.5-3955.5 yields 1.06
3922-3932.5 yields 2.32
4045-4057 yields -1.45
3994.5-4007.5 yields -3.59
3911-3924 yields -1.99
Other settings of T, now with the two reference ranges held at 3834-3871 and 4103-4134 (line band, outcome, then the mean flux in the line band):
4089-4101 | -0.073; 27.5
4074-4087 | -0.098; 27.3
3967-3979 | 0.379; 13.5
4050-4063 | -0.121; 26.4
